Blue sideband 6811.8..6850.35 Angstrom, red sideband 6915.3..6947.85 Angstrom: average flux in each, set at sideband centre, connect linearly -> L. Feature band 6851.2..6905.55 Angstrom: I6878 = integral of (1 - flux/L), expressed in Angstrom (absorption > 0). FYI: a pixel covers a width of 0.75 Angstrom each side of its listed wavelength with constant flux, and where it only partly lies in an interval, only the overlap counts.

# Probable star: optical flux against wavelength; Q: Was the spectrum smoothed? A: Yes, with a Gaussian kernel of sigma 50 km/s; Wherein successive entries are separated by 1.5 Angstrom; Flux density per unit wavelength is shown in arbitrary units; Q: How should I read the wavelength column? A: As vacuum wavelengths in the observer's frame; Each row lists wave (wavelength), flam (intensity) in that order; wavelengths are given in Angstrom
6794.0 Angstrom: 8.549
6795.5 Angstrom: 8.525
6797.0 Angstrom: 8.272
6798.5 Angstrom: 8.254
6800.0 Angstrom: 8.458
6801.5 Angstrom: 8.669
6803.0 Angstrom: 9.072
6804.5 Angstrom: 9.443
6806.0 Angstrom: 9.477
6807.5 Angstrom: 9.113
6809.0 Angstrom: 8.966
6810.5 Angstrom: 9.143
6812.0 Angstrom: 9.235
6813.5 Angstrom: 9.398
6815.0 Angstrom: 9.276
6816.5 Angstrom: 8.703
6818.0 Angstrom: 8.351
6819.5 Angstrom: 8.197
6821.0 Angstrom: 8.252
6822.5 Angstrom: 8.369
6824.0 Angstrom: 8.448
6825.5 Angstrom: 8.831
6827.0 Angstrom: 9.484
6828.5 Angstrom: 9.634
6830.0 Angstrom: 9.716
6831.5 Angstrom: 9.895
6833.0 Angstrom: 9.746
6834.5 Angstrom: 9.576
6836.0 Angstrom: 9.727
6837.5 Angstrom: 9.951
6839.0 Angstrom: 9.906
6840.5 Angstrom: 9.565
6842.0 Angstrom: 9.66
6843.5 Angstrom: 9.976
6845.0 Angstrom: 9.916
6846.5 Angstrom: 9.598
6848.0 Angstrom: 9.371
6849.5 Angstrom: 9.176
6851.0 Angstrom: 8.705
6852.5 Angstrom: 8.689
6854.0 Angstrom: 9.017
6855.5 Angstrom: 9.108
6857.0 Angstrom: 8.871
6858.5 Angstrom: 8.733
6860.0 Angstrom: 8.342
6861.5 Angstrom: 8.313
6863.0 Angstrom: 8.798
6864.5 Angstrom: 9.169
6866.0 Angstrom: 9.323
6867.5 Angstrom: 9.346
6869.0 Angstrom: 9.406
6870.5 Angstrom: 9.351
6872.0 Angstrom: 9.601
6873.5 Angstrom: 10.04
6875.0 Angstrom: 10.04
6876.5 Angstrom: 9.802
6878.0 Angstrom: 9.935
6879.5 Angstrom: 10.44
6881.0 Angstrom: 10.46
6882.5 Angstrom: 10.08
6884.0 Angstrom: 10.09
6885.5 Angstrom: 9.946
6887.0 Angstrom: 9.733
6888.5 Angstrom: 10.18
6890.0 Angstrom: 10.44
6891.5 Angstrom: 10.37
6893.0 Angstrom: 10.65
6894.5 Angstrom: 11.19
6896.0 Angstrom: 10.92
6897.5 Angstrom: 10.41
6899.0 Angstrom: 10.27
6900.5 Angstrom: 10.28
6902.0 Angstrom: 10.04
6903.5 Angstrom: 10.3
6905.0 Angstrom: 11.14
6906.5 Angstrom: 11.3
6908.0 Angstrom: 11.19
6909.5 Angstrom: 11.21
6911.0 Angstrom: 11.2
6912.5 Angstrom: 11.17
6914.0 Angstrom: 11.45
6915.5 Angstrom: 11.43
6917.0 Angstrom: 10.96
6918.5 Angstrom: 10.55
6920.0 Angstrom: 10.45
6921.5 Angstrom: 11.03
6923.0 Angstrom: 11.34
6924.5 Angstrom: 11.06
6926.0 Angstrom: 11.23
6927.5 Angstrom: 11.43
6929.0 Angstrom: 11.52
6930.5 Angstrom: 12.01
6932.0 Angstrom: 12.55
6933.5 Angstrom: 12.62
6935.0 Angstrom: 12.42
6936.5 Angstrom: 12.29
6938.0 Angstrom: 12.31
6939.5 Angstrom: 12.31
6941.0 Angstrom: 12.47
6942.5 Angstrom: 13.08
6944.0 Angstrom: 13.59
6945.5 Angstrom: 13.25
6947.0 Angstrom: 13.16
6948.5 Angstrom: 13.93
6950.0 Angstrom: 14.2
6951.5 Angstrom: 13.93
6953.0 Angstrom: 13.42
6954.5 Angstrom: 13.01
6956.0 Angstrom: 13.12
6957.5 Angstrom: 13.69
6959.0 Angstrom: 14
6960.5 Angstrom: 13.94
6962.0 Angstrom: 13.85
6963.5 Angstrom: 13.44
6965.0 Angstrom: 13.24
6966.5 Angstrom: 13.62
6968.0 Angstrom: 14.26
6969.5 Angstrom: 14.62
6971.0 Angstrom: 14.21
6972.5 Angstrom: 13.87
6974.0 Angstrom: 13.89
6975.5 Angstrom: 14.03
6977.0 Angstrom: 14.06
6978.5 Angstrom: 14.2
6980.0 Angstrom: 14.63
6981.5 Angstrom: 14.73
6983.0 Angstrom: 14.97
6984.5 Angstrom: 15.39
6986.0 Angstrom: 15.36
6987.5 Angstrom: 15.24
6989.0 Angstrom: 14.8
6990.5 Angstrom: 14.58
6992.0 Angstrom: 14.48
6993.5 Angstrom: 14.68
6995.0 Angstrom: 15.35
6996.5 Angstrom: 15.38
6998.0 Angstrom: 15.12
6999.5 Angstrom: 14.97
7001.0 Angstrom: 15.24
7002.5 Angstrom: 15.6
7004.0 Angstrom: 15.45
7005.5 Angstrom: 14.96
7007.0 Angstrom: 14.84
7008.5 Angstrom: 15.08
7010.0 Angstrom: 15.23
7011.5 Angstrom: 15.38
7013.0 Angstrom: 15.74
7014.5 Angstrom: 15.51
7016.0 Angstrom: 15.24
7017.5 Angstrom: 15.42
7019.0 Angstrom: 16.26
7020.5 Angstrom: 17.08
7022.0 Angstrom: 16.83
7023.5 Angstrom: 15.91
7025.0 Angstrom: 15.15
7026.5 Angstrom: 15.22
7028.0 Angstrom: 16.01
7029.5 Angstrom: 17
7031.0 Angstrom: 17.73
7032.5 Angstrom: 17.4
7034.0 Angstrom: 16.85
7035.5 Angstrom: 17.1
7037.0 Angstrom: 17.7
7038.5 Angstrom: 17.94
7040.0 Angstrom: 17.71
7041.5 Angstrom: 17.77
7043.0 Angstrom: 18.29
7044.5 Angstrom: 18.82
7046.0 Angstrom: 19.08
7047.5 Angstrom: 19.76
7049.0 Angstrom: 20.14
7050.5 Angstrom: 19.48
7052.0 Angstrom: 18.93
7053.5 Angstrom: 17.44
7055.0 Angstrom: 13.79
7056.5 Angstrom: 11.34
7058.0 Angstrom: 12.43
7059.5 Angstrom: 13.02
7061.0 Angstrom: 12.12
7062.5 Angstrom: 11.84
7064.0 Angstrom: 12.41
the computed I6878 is 4.0 Angstrom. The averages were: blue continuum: 9.31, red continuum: 12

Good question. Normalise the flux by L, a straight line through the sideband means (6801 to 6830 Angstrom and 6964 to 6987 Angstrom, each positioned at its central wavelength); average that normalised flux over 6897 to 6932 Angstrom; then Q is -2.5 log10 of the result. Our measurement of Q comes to 0.12 mag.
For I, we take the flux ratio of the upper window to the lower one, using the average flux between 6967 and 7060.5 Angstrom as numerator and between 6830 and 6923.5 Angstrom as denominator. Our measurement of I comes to 1.58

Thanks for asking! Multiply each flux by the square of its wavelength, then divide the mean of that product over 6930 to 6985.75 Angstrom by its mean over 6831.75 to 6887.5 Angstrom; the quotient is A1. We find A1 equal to 1.47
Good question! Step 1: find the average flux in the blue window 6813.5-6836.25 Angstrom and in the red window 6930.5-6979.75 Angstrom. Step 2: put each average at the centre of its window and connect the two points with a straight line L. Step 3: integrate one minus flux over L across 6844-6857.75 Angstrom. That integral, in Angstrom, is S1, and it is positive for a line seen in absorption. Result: 1.1 Angstrom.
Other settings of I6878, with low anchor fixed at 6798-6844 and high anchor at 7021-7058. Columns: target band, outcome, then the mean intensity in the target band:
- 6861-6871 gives 1.6 Angstrom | 9.11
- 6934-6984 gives 2.0 Angstrom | 13.6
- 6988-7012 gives 0.9 Angstrom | 15.1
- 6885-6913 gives 3.2 Angstrom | 10.6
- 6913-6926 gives 1.7 Angstrom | 11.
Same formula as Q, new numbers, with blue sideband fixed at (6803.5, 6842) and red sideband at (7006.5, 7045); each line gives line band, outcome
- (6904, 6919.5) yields 0.12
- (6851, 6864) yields 0.20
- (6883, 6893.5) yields 0.14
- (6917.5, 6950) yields 0.09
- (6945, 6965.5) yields 0.03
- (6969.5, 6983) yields 0.03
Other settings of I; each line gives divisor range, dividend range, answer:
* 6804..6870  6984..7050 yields 1.77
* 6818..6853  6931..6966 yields 1.42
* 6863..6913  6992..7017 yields 1.48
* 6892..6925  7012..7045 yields 1.54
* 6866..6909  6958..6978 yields 1.36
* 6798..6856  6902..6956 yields 1.31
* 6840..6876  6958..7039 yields 1.64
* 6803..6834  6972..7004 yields 1.63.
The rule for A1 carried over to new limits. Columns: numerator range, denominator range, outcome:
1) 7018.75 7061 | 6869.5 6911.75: 1.69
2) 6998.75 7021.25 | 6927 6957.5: 1.23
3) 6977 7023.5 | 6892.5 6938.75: 1.39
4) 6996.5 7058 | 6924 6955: 1.33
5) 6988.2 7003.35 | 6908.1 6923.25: 1.39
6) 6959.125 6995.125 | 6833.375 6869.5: 1.61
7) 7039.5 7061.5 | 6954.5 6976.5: 1.24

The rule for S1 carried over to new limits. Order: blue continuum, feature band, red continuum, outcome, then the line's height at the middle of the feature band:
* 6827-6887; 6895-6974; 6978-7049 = 3.1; 12.8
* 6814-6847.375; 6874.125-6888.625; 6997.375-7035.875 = 1.3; 11.1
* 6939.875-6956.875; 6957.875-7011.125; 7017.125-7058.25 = 0.8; 14.8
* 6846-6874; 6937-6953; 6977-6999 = -0.3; 12.9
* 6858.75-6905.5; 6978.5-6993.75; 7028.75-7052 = 0.5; 15.4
